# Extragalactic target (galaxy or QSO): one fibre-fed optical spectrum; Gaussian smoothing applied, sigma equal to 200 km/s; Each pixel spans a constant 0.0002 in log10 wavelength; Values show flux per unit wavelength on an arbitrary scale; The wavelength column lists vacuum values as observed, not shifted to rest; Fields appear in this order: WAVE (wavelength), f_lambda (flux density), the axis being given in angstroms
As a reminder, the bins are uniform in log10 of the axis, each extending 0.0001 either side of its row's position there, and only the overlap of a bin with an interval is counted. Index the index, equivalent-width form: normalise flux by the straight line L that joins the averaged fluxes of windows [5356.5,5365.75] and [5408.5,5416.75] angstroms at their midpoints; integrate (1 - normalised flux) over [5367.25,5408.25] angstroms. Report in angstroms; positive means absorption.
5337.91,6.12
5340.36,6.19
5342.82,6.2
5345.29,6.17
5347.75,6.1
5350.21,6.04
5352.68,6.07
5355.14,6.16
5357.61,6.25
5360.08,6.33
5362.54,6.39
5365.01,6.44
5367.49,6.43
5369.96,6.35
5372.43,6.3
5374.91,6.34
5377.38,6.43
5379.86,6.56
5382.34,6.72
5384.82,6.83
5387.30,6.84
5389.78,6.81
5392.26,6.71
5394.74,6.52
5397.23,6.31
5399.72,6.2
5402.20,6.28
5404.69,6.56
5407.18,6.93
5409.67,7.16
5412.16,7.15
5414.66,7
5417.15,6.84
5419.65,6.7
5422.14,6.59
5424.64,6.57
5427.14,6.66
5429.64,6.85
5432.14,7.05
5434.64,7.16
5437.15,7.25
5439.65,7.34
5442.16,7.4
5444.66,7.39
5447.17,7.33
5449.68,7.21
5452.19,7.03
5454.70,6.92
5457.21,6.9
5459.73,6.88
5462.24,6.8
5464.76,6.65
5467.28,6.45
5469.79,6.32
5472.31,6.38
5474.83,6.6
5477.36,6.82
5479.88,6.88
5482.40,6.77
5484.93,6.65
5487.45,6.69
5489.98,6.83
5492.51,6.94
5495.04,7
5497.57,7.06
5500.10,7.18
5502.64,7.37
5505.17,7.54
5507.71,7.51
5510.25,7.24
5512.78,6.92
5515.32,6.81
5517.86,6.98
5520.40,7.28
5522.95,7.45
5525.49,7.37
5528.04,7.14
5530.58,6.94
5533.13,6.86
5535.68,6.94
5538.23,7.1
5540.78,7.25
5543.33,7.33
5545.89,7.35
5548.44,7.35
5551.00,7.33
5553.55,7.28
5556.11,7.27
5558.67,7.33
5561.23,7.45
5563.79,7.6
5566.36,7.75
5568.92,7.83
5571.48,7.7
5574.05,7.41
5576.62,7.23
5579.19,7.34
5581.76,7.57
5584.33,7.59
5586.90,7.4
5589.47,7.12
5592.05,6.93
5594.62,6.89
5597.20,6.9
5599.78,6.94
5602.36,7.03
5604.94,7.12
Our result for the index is 1.1 angstroms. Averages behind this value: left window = 6.35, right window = 7.07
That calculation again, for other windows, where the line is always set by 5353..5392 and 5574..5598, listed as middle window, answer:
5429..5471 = -1.54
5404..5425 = -0.72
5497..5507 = -0.55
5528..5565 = -0.74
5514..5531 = -0.33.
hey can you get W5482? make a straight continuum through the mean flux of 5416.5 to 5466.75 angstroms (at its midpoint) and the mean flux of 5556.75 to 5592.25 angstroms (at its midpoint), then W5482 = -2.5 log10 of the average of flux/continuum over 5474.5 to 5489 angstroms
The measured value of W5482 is 0.06 mag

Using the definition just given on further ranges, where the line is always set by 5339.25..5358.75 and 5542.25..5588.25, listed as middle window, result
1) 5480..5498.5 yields 0.02 mag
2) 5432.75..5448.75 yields -0.09 mag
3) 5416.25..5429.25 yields -0.01 mag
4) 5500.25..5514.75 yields -0.03 mag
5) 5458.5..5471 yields 0.04 mag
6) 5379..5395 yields -0.06 mag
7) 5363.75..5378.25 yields -0.02 mag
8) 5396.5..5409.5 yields -0.01 mag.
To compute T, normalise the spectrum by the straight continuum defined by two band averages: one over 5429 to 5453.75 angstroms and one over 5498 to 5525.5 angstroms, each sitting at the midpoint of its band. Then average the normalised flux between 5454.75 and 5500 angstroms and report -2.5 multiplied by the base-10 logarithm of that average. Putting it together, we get 0.07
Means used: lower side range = 7.21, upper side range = 7.23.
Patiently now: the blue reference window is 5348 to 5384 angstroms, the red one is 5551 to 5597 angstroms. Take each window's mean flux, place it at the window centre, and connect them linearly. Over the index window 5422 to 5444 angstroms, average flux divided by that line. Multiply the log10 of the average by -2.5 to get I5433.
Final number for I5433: -0.05 mag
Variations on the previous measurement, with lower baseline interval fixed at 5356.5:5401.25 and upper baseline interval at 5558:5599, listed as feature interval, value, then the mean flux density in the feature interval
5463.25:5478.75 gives 0.06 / 6.54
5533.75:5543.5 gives 0.01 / 7.12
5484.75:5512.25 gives -0.01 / 7.11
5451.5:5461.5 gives -0.01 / 6.92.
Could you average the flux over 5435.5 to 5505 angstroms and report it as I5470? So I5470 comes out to 6.94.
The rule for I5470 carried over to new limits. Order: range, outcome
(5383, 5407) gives 6.58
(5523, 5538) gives 7.09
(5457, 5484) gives 6.67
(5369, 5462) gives 6.82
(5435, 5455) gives 7.24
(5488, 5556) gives 7.16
